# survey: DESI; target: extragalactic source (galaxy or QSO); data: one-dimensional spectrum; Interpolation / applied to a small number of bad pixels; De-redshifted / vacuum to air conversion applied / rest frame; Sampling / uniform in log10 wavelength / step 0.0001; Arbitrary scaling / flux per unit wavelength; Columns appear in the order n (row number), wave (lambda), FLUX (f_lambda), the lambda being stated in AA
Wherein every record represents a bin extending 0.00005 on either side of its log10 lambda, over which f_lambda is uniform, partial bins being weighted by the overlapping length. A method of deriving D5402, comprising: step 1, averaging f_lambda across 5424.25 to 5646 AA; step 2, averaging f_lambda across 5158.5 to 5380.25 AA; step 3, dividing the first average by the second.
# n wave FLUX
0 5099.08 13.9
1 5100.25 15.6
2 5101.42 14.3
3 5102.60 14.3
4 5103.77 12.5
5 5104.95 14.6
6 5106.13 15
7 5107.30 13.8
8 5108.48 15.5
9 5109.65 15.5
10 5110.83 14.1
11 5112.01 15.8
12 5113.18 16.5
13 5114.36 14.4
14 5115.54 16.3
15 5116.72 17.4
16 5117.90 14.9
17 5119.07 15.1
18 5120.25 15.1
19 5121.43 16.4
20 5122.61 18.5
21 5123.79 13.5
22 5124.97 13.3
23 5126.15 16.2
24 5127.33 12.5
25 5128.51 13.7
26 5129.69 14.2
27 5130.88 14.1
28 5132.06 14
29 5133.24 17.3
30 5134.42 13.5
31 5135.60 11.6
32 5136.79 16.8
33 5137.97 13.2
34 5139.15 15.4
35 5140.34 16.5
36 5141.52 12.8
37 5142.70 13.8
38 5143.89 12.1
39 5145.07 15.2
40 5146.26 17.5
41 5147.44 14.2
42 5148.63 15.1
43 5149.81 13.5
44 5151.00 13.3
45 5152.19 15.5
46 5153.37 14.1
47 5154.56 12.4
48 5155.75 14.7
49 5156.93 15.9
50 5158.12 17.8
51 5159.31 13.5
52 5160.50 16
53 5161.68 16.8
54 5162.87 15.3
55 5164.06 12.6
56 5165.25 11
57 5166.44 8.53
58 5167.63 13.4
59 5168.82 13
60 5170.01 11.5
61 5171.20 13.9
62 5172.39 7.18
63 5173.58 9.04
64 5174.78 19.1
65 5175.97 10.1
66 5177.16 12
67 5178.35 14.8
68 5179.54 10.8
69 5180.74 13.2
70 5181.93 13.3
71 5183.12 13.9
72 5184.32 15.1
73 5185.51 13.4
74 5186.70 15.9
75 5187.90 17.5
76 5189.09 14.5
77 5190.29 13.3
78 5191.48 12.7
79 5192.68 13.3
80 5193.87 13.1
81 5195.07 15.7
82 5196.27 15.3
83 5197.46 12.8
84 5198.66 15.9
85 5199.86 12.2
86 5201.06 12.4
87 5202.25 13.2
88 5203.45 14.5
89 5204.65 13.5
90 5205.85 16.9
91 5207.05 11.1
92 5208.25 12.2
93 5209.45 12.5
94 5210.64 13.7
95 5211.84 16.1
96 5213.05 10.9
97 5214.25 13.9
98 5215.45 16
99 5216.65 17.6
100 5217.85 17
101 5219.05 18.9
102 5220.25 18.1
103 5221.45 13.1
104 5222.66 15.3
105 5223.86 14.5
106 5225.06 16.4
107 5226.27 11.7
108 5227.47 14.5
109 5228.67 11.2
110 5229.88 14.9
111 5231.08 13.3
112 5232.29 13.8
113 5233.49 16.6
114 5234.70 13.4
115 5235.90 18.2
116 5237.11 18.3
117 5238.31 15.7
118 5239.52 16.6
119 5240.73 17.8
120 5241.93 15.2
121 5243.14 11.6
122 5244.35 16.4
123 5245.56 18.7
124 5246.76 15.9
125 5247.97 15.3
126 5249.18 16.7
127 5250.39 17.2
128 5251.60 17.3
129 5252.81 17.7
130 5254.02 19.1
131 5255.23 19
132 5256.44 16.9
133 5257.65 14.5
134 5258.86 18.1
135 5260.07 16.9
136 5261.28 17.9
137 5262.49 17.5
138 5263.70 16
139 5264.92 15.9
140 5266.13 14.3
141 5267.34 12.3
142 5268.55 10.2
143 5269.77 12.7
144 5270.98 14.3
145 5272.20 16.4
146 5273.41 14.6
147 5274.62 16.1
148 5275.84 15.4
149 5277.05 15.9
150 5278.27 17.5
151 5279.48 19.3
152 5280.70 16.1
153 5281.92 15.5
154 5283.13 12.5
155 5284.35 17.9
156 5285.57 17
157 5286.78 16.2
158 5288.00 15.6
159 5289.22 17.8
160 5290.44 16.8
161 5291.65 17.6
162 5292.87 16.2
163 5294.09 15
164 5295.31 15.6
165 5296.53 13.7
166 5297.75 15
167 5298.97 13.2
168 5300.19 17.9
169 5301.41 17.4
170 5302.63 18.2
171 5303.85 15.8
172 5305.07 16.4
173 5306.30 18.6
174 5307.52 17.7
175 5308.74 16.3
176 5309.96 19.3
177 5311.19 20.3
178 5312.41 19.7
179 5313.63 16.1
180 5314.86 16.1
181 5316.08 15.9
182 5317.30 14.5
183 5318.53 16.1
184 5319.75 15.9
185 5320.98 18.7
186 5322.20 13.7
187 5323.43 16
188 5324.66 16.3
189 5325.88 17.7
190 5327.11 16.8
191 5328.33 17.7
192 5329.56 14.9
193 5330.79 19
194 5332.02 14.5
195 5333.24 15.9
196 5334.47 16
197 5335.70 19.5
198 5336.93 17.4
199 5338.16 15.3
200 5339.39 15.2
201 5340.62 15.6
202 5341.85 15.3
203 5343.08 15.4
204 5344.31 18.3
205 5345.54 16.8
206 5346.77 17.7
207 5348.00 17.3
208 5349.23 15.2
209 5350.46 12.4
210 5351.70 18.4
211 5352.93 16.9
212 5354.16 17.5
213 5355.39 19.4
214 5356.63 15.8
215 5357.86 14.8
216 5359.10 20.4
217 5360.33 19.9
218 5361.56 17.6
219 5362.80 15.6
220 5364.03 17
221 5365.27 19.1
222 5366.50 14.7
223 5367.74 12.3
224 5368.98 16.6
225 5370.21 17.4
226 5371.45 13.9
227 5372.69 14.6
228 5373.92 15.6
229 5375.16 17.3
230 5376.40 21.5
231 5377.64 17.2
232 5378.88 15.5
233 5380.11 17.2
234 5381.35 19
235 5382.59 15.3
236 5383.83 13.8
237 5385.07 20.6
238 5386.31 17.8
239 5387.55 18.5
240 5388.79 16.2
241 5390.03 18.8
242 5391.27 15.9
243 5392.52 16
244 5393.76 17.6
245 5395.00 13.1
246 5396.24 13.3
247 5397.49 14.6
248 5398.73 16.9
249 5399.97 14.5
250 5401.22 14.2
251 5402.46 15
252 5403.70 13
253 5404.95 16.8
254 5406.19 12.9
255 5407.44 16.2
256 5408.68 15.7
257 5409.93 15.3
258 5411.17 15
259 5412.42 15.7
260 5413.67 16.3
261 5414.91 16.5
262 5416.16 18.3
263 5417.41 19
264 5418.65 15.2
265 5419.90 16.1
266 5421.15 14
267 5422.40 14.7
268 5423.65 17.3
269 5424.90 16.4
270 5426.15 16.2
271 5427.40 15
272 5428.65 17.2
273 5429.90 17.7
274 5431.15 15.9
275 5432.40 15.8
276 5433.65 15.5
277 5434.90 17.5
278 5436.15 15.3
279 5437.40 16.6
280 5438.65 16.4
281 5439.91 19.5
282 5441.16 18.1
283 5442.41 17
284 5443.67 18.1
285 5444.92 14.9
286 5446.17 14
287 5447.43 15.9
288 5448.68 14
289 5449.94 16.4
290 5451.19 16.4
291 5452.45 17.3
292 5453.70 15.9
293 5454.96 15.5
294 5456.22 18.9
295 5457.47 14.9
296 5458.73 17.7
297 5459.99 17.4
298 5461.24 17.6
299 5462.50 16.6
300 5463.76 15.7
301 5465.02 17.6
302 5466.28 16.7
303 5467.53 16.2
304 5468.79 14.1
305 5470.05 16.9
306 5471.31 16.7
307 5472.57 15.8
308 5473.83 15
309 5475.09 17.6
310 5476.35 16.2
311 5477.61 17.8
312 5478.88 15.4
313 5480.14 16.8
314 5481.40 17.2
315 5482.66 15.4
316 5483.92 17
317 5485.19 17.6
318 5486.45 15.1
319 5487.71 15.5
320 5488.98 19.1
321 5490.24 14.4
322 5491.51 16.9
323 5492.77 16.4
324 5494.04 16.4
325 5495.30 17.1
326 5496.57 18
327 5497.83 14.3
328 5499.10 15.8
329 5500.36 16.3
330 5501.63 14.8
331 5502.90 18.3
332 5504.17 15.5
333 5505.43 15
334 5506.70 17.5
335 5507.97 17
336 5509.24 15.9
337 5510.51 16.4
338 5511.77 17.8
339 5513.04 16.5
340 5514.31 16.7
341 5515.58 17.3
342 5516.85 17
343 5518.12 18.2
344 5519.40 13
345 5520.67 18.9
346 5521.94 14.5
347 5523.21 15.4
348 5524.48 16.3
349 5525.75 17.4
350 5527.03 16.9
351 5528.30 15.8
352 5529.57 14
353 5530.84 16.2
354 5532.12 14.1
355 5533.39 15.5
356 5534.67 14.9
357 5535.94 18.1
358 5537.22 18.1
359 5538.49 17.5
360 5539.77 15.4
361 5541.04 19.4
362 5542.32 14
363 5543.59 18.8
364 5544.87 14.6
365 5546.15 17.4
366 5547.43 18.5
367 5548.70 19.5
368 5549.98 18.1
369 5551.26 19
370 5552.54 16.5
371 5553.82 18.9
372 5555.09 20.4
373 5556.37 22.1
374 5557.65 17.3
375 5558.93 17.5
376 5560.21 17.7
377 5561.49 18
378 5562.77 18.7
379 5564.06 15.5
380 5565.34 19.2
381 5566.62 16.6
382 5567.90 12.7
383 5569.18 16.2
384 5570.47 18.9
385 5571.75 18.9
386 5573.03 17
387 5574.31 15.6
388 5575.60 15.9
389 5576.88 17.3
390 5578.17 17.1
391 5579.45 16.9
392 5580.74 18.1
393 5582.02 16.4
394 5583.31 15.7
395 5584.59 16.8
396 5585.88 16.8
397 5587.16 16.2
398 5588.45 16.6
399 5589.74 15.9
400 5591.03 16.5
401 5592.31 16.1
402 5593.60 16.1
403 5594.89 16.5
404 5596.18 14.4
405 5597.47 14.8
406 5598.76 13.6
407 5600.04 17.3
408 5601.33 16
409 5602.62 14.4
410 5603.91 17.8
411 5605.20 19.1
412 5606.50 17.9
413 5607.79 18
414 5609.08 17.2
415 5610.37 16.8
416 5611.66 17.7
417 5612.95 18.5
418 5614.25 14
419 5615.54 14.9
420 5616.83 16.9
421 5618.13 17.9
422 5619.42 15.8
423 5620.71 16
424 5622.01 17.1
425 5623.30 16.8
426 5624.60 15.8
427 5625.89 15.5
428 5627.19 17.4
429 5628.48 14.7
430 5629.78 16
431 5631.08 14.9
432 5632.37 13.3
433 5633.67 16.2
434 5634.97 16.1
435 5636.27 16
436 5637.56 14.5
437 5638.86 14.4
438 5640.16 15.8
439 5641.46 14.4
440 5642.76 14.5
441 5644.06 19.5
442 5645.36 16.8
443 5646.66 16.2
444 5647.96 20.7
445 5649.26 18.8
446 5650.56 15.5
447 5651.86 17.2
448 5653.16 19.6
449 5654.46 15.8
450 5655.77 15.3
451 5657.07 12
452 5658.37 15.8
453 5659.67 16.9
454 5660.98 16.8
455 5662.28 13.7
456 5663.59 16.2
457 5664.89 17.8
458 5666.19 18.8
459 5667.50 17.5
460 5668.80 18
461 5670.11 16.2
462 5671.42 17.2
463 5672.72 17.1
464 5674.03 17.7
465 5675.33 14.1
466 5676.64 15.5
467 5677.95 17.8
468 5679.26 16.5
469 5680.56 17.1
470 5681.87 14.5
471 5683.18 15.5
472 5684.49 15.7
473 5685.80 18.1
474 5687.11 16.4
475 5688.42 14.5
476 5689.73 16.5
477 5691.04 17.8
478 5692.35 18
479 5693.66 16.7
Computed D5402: 1.06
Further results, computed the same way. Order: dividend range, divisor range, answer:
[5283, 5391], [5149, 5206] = 1.22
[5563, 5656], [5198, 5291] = 1.06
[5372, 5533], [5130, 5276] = 1.11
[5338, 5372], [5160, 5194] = 1.25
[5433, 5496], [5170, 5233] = 1.18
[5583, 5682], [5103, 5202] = 1.15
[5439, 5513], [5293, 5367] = 0.99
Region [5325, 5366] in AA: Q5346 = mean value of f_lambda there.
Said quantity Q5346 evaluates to 16.9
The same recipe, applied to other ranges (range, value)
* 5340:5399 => 16.6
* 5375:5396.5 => 17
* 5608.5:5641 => 16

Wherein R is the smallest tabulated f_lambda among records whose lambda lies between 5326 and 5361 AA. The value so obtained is 12.4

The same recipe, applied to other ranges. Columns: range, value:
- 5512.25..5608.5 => 12.7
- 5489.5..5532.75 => 13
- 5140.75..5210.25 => 7.18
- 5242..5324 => 10.2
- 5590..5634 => 13.3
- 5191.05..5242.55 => 10.9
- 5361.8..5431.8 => 12.3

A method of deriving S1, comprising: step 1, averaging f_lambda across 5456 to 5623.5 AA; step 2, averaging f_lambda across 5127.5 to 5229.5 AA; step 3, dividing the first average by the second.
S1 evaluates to 1.2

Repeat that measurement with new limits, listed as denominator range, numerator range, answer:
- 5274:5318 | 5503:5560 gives 1.02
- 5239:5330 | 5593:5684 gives 1.00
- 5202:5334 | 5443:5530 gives 1.03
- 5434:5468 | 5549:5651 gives 1.01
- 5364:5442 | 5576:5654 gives 1.01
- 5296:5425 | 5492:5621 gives 1.02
